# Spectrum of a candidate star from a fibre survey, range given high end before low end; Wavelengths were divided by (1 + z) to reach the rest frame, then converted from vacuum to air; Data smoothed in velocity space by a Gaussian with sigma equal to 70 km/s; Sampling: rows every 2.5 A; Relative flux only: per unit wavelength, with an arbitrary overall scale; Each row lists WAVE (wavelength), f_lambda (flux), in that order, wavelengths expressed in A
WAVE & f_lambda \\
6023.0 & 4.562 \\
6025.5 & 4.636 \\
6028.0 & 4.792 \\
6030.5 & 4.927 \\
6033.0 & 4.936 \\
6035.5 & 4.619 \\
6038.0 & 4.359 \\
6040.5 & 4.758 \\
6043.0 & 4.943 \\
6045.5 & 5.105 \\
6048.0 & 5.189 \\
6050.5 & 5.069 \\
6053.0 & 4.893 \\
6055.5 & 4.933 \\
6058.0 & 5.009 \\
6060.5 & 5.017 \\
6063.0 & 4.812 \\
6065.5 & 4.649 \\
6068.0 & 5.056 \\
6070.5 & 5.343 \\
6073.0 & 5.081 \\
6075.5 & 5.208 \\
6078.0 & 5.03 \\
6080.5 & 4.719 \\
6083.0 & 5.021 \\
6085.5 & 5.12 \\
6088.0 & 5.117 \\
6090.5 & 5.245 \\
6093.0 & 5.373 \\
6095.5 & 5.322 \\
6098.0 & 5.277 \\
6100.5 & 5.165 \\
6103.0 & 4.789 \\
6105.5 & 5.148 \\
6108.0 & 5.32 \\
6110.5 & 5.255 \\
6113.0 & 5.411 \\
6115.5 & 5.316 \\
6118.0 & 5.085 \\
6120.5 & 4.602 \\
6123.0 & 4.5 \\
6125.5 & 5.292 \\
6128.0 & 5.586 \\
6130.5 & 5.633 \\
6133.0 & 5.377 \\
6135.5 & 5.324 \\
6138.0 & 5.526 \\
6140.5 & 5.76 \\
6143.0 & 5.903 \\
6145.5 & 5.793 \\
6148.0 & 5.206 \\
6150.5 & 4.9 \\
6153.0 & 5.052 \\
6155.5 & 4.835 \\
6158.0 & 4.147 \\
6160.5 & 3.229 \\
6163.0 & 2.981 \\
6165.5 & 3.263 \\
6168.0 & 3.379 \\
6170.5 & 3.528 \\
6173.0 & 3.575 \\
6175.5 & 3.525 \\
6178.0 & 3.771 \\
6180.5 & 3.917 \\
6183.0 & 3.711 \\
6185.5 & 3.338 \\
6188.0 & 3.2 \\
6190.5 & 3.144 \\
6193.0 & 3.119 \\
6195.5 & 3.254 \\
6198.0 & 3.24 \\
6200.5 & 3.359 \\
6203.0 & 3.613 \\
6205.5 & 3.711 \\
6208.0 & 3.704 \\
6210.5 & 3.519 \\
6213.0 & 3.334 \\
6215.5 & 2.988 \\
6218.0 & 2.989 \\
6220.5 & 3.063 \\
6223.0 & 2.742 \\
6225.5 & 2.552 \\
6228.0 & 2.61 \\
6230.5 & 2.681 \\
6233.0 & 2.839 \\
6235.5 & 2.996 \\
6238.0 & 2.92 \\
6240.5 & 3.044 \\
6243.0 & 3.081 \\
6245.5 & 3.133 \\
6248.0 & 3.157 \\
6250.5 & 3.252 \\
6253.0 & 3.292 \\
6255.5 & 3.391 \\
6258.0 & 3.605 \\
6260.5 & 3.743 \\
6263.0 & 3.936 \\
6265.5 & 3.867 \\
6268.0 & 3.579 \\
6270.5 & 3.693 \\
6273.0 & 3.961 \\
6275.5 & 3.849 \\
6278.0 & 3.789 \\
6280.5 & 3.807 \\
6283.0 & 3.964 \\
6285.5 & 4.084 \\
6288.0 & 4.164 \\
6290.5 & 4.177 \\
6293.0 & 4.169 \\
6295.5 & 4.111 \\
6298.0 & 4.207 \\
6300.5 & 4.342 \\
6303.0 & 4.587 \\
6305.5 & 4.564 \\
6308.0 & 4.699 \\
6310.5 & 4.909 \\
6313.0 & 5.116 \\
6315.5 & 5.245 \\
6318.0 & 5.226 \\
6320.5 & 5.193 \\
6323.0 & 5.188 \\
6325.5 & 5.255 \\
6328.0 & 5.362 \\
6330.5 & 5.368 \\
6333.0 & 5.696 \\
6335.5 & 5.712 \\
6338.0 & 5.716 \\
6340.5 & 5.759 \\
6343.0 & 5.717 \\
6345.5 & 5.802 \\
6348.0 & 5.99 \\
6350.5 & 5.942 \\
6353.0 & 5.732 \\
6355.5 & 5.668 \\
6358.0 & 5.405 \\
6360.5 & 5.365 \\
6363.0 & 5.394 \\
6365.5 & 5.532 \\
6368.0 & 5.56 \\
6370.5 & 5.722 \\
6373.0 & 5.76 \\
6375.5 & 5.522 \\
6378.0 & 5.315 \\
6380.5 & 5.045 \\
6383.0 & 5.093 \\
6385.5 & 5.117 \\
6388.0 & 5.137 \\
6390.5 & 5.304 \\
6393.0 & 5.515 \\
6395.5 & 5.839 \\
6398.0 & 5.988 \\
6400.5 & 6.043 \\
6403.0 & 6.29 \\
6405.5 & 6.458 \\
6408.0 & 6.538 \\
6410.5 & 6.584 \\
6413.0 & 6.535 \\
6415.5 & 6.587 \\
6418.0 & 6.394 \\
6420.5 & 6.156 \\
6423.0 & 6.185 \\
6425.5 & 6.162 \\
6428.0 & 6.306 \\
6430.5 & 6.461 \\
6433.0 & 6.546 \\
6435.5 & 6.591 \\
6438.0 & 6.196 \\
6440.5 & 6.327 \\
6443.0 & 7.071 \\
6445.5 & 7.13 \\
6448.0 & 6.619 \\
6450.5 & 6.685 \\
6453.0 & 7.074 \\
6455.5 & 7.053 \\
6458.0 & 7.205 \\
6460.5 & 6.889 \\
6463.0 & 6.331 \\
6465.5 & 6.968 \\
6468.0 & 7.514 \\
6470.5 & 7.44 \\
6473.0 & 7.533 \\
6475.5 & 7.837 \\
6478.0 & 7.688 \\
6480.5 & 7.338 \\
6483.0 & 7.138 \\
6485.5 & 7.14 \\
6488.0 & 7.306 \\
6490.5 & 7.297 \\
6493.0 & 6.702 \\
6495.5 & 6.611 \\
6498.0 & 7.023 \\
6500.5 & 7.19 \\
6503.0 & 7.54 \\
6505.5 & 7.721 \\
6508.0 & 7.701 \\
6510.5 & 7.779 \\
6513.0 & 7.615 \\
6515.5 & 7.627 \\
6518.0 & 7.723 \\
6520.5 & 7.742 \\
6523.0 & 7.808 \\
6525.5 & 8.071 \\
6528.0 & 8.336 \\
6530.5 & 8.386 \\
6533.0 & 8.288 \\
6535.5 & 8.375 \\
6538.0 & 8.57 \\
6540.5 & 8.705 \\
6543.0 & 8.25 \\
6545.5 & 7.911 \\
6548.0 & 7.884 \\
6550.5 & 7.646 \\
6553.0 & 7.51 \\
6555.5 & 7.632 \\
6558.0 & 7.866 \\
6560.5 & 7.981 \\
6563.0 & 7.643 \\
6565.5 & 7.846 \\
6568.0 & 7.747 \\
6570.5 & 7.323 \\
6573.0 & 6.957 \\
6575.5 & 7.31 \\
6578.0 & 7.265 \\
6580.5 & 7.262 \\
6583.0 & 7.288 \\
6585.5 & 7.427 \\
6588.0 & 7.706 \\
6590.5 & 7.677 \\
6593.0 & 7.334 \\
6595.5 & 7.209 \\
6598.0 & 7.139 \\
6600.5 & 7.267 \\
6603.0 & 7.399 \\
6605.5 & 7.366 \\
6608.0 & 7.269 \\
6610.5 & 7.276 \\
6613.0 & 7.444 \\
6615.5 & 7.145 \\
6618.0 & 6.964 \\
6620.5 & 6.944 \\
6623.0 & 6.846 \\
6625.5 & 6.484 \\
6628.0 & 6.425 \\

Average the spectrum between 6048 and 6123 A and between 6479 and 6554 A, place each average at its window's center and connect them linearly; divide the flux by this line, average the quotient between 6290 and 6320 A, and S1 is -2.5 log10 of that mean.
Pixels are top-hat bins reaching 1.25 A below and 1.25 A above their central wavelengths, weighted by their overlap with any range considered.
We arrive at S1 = 0.35 mag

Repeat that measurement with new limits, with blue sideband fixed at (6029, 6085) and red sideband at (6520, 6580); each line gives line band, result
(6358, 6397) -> 0.25 mag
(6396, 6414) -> 0.11 mag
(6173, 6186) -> 0.47 mag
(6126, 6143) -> -0.03 mag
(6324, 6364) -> 0.18 mag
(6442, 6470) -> 0.05 mag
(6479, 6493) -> 0.04 mag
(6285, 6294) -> 0.46 mag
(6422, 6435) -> 0.13 mag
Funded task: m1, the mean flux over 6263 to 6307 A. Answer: 4.05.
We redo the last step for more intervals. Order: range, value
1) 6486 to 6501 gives 7.02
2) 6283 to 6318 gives 4.5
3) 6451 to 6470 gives 7.01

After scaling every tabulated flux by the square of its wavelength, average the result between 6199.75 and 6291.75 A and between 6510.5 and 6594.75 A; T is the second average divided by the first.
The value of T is 2.5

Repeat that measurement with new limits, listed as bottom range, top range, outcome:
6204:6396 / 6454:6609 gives 1.82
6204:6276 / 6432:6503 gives 2.30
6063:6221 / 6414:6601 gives 1.85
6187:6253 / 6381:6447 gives 2.10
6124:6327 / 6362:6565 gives 1.88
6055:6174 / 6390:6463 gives 1.45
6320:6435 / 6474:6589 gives 1.38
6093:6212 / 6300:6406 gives 1.32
